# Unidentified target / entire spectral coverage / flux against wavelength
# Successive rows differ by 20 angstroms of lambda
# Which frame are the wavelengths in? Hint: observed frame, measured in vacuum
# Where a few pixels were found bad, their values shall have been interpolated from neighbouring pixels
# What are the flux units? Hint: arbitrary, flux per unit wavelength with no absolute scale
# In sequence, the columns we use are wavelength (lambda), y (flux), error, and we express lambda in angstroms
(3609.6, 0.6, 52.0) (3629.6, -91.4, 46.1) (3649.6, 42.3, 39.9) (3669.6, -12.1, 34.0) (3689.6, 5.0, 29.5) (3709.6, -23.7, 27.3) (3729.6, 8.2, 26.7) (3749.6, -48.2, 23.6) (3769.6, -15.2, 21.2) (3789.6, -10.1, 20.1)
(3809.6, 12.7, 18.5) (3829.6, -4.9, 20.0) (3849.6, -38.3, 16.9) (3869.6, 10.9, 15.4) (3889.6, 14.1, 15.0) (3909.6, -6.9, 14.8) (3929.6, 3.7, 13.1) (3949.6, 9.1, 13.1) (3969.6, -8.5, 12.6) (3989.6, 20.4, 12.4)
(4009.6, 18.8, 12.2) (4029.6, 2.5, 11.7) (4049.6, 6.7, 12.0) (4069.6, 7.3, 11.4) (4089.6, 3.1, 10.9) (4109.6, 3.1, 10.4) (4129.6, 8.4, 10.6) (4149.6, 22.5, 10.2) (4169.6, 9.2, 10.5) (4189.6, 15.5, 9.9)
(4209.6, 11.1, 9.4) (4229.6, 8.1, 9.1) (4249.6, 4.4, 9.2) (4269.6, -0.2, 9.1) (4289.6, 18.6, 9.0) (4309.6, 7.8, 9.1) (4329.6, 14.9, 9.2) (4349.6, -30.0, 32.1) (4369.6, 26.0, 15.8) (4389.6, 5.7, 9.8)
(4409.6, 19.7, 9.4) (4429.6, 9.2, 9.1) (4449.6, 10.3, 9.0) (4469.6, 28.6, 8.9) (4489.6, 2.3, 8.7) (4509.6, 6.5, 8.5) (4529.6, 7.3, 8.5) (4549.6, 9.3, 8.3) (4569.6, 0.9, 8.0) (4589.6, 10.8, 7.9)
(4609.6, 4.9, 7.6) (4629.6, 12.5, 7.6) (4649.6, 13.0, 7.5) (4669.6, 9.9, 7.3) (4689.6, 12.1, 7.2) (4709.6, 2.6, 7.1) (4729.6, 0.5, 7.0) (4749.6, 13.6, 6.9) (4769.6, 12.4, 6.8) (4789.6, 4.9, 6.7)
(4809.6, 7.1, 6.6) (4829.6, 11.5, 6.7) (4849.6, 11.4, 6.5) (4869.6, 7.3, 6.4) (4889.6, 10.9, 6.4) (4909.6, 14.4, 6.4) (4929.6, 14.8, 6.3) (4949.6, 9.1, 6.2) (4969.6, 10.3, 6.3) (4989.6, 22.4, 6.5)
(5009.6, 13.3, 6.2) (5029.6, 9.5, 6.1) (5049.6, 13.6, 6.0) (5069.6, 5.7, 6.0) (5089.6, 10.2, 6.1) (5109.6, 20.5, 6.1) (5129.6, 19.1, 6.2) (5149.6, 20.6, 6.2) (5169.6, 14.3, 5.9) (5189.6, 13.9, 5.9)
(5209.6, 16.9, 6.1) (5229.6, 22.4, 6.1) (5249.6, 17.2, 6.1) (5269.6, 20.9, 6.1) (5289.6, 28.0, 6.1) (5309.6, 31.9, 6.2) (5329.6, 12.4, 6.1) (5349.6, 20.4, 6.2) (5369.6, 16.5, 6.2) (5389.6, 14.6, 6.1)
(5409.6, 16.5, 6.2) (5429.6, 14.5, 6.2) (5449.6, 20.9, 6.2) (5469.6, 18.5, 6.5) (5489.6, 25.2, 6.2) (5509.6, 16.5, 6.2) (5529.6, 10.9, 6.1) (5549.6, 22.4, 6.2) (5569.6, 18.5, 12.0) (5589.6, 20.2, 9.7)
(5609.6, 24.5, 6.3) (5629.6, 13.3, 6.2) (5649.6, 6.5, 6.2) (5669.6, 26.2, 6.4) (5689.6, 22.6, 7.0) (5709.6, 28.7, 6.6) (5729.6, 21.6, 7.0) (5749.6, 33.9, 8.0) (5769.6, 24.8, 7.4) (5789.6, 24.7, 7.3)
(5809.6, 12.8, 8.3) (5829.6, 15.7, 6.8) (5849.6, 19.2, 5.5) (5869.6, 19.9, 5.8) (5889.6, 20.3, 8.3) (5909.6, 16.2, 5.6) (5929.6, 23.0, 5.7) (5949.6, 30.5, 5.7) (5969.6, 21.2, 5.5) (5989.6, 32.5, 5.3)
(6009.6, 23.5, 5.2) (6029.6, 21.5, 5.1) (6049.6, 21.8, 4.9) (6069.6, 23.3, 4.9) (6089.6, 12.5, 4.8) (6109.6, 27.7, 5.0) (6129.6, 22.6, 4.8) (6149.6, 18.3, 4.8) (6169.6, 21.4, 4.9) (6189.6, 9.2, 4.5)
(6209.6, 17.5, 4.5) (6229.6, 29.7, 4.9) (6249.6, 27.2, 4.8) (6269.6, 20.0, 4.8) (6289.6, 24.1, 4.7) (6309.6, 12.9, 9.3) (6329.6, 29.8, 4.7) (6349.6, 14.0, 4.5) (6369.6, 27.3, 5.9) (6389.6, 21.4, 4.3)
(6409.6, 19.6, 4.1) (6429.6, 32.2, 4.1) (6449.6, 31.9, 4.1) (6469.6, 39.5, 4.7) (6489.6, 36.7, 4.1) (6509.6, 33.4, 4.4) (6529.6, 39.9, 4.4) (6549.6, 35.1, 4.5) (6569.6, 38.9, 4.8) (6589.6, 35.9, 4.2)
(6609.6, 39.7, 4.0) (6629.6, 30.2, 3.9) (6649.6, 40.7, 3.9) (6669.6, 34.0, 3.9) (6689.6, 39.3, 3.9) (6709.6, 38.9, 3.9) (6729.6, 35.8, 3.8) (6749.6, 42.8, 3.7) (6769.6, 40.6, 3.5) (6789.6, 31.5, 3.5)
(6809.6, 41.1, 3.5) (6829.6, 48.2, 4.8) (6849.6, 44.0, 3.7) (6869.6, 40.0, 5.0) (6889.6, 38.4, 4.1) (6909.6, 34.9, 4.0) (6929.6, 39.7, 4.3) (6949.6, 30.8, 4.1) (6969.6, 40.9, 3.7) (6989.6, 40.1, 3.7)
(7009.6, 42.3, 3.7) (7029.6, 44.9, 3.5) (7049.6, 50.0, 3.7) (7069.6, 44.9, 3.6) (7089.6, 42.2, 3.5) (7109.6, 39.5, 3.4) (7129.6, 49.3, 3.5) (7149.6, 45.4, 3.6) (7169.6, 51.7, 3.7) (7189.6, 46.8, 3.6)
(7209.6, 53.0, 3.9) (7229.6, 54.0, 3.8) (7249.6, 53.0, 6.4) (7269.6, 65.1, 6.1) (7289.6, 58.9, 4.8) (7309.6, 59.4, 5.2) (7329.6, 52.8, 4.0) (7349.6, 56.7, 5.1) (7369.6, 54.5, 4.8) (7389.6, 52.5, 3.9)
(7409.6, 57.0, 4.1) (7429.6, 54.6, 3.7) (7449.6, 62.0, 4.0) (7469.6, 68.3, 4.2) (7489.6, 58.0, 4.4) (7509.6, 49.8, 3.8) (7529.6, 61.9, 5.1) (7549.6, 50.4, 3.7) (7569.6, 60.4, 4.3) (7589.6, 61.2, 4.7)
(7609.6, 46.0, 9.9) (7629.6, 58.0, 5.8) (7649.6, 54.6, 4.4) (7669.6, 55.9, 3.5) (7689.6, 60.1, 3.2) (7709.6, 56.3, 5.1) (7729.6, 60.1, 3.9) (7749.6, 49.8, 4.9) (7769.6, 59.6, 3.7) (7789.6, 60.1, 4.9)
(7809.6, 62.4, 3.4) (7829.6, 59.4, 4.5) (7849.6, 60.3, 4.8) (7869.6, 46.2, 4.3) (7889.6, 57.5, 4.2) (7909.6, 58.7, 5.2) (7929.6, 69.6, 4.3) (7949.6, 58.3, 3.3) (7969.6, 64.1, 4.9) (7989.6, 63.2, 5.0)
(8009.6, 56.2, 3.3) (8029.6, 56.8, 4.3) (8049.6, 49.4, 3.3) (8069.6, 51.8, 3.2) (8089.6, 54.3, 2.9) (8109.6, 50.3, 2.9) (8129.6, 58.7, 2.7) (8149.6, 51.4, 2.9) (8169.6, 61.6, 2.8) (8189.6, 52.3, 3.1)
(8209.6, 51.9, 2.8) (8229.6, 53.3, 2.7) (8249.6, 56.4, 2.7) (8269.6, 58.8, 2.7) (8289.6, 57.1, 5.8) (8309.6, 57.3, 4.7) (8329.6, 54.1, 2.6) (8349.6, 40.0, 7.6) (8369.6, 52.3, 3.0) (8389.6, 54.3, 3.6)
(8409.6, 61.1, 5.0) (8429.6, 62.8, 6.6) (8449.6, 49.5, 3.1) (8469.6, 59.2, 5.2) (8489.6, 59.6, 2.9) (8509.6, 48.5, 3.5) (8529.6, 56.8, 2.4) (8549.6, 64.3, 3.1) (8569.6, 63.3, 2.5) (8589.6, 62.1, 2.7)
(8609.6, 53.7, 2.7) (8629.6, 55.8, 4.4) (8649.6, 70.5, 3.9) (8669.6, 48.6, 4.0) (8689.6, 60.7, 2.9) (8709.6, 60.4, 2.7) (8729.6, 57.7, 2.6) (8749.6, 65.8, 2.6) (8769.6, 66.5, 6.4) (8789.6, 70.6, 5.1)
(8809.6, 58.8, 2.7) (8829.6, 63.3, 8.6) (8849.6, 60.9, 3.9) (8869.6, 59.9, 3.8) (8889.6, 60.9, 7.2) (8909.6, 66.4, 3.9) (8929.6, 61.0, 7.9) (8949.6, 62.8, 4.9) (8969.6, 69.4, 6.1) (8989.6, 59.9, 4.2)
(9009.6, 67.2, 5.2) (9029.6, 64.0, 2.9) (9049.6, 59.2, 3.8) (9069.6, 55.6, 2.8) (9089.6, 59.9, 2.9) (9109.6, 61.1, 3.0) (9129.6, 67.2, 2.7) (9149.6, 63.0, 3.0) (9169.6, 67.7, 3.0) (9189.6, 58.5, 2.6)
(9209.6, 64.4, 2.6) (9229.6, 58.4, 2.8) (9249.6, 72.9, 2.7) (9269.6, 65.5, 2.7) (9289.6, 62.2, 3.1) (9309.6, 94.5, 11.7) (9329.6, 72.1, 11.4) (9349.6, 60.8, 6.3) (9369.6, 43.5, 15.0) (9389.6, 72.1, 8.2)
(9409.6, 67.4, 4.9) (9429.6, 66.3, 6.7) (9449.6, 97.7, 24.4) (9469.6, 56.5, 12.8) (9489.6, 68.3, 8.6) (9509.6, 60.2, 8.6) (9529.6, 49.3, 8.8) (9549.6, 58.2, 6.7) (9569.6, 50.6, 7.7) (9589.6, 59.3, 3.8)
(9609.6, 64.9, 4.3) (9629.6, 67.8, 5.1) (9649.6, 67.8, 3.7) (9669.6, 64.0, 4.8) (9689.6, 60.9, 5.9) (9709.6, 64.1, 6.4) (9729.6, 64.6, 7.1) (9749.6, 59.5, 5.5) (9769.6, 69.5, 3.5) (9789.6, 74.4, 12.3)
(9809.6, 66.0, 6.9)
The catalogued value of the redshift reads 0.62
